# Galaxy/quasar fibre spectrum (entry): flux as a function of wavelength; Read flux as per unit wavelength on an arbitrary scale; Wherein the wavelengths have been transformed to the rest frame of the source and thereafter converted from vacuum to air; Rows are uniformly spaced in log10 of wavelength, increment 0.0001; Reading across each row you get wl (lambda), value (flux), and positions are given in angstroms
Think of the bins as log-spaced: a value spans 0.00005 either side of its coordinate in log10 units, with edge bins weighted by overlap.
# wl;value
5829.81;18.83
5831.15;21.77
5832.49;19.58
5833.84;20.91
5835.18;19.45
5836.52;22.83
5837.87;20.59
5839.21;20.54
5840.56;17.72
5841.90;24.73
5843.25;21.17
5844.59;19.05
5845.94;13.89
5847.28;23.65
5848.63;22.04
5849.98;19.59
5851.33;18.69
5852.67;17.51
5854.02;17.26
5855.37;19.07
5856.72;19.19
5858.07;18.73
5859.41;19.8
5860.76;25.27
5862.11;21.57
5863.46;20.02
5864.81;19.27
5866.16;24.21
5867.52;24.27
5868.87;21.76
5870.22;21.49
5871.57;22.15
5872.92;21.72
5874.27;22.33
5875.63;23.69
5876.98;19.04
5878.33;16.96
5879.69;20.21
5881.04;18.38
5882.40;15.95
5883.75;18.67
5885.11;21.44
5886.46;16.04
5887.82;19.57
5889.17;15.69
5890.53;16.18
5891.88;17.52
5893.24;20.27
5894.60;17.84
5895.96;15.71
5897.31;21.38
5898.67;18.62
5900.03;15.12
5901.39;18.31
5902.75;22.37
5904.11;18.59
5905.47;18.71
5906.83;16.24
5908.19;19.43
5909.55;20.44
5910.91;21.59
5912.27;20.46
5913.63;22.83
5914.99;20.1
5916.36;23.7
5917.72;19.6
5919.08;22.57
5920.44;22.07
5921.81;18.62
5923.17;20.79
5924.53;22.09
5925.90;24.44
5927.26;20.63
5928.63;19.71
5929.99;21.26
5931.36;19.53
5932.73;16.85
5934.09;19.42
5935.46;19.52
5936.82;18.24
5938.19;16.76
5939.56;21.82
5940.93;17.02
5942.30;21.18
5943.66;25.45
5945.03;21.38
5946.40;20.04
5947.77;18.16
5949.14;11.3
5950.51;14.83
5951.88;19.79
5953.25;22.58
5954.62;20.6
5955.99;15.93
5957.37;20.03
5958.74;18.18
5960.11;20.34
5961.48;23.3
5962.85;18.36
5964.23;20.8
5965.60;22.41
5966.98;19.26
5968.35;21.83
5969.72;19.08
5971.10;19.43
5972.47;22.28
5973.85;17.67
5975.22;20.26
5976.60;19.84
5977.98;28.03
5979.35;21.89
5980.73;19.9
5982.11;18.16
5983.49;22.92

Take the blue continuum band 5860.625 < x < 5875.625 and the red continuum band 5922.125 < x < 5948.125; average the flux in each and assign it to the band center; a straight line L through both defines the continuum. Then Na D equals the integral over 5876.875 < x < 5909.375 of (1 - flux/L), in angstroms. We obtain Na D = 4.8 angstroms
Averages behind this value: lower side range 22.1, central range 18.3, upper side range 20.2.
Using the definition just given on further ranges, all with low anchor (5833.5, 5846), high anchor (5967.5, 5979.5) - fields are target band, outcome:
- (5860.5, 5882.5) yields -0.6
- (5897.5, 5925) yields 0.9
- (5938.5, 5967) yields 1.8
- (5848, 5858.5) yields 0.7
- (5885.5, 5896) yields 1.6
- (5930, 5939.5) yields 0.9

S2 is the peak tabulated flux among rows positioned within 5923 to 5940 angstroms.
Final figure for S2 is 24.44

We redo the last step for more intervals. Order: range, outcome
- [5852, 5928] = 25.27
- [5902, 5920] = 23.7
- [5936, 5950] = 25.45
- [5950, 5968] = 23.3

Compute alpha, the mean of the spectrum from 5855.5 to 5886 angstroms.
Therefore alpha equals 20.7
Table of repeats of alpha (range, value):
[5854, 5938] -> 19.9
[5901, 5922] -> 20.4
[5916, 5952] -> 19.8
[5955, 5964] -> 19.5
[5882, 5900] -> 18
